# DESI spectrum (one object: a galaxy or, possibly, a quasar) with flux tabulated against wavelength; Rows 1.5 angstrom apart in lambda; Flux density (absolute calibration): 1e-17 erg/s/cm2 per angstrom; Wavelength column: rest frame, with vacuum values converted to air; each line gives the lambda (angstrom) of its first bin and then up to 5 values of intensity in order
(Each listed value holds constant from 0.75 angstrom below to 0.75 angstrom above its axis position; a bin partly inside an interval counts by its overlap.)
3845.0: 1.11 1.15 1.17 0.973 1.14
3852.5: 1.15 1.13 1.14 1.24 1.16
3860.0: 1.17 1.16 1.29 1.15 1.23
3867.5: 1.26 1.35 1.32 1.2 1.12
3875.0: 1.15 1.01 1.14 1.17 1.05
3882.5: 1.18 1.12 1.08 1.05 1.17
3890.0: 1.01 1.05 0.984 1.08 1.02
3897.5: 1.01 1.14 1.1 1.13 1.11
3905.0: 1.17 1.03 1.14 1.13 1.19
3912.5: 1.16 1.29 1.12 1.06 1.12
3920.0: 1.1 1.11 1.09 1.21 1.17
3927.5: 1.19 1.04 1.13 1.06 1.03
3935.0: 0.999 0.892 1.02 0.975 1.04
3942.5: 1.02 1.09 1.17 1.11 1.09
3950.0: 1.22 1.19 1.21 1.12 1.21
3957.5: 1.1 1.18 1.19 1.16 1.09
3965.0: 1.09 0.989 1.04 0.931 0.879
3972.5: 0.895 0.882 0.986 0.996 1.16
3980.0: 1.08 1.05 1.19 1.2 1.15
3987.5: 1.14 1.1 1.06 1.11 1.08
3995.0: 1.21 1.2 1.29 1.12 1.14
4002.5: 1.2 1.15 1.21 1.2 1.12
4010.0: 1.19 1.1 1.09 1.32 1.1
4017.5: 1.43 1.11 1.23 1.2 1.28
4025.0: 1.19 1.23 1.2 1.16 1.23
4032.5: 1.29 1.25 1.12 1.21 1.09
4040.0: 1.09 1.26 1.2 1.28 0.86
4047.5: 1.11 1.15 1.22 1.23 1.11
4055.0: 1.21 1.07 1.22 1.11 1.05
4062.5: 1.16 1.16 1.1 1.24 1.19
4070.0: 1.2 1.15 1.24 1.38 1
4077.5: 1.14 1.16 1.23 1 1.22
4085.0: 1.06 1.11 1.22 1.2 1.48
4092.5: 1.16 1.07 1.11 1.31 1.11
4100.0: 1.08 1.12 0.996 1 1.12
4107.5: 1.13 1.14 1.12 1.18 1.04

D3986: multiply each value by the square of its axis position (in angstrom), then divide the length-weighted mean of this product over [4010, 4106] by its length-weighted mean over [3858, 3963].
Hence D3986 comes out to 1.12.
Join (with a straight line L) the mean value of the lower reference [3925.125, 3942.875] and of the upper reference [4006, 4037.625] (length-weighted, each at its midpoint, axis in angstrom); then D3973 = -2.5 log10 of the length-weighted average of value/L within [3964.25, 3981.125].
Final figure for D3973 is 0.13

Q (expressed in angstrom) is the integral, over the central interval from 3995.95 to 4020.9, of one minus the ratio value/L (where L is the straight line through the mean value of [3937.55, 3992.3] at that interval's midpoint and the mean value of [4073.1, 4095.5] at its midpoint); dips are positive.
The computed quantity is -1.6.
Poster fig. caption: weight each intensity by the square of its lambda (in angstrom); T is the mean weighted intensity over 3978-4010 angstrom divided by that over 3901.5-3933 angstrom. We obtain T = 1.06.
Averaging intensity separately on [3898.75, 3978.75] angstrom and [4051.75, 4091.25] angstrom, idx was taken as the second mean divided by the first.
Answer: 1.07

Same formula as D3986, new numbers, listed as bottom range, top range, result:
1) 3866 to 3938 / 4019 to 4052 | 1.13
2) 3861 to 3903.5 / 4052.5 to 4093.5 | 1.14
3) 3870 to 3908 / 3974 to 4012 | 1.08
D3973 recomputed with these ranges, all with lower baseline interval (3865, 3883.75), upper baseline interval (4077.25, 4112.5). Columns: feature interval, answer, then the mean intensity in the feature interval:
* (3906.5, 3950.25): 0.07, 1.1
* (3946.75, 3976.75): 0.09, 1.08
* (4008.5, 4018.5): -0.04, 1.2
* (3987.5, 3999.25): 0.01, 1.15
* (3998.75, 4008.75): -0.01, 1.16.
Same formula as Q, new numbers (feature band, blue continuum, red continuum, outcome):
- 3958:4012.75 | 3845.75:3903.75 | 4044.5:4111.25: 1.8 angstrom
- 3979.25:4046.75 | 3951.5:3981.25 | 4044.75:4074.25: -3.8 angstrom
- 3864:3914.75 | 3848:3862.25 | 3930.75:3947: -1.5 angstrom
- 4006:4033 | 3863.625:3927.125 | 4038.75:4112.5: -1.4 angstrom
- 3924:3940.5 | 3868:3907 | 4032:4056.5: 1.0 angstrom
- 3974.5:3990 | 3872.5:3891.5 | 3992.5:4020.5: 0.9 angstrom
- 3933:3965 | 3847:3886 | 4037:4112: 1.6 angstrom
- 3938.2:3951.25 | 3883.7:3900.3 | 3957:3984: -0.4 angstrom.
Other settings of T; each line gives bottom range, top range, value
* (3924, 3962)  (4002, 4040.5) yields 1.12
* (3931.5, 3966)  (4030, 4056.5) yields 1.12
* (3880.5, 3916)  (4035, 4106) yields 1.14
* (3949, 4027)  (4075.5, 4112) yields 1.06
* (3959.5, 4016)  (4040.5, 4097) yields 1.09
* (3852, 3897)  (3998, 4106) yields 1.12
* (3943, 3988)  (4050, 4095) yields 1.13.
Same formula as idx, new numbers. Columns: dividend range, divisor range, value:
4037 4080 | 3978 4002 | 1.01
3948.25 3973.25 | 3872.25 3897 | 1.00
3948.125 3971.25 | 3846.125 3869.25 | 0.94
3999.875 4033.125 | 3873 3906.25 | 1.10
